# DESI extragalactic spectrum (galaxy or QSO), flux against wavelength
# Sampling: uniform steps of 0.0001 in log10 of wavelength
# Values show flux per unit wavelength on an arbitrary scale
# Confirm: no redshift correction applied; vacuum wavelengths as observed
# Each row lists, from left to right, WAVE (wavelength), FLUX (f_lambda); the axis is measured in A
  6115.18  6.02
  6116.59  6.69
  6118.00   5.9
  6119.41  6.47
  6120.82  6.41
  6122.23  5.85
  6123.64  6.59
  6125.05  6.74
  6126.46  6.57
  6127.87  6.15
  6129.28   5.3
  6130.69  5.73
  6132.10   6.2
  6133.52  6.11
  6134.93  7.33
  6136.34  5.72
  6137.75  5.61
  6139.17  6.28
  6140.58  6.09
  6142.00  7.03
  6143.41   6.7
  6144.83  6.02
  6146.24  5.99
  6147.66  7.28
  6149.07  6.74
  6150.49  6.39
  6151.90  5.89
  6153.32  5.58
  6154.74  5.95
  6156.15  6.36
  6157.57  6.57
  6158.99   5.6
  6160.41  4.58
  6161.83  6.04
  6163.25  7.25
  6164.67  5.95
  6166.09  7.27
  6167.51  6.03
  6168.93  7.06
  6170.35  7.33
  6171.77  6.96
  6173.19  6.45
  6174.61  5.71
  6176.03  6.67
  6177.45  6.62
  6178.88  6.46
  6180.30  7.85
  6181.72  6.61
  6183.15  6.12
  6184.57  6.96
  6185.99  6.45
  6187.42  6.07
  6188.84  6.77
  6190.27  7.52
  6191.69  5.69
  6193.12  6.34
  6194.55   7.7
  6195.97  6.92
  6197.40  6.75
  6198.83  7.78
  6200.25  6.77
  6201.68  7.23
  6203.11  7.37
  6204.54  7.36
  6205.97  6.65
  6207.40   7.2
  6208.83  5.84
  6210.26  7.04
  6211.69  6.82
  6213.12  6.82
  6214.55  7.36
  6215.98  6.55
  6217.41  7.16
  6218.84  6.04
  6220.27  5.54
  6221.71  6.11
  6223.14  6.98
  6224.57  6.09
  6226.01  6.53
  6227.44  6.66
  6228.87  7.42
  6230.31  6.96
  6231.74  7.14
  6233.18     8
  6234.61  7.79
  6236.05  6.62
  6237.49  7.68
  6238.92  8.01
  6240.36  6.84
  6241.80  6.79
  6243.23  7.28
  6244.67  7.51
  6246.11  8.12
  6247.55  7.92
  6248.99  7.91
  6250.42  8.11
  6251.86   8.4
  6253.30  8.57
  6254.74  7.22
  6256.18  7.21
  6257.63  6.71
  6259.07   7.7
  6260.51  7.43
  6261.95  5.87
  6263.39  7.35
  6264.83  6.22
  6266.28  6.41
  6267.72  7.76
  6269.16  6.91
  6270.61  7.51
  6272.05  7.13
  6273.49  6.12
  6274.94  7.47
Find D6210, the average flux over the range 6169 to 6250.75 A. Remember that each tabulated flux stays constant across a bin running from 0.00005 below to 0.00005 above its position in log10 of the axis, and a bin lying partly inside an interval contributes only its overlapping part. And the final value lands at 6.94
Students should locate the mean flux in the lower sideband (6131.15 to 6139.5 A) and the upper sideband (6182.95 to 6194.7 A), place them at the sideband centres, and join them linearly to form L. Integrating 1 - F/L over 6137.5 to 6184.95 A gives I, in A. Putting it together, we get -0.2 A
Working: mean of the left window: 6.19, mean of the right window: 6.6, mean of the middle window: 6.42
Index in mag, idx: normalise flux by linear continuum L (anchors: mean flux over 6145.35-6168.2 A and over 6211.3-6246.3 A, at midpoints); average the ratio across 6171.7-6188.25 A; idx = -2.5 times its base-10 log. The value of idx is -0.02 mag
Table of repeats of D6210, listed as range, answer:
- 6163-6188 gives 6.65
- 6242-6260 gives 7.69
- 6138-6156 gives 6.31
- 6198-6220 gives 6.9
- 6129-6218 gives 6.55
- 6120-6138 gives 6.2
